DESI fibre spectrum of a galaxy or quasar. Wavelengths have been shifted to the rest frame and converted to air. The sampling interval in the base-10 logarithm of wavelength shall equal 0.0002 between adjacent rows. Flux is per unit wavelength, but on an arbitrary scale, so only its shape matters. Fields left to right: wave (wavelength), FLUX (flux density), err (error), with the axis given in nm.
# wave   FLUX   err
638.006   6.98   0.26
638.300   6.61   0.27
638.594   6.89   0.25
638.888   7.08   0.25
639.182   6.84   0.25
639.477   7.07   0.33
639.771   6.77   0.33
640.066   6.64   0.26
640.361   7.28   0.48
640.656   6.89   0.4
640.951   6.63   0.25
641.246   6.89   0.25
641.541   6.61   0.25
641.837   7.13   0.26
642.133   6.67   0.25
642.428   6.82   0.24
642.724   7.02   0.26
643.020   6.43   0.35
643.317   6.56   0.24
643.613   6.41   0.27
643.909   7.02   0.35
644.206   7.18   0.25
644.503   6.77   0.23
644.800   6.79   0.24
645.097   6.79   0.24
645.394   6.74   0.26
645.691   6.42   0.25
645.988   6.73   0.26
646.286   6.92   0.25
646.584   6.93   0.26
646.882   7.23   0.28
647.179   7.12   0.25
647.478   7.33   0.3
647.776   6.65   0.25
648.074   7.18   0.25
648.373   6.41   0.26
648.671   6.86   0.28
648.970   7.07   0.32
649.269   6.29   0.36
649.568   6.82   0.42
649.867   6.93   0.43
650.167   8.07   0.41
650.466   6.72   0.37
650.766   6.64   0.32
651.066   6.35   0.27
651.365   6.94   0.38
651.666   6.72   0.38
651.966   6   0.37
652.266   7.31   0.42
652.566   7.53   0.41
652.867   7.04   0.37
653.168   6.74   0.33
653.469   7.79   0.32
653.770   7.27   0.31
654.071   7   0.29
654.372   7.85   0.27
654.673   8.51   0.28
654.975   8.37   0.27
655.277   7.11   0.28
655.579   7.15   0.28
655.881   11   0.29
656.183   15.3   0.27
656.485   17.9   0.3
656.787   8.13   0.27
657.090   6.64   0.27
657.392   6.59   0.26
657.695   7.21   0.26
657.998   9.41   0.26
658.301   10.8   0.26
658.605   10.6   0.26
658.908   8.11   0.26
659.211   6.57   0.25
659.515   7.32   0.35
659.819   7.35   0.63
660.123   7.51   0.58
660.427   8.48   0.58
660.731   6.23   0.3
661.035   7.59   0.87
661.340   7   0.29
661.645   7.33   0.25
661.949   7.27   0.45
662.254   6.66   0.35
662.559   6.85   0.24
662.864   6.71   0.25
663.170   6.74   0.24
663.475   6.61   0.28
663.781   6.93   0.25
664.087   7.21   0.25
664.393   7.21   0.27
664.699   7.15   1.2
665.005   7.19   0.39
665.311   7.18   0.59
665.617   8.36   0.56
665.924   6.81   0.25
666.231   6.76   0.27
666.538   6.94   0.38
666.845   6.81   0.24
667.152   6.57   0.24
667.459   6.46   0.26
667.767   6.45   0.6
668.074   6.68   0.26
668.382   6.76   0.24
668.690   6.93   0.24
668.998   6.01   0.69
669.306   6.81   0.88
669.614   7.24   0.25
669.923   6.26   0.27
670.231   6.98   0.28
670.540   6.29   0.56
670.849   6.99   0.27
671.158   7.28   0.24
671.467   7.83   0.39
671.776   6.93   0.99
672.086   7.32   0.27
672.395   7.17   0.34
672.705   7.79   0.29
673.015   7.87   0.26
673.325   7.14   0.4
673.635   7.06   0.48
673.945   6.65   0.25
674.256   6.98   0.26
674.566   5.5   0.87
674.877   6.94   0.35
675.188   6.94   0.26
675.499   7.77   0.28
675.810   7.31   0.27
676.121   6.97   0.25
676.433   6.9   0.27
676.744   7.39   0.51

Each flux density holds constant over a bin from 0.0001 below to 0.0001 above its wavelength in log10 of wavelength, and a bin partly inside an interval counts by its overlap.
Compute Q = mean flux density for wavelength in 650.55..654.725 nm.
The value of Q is 7.08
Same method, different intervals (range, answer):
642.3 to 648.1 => 6.85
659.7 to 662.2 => 7.32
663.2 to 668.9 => 6.93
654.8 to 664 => 8.24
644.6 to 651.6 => 6.86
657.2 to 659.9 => 8.22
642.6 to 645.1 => 6.77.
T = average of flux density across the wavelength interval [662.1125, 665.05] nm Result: 6.92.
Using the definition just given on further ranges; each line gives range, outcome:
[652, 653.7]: 7.19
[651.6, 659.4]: 8.5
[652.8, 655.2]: 7.58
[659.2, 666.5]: 7.13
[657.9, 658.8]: 10.2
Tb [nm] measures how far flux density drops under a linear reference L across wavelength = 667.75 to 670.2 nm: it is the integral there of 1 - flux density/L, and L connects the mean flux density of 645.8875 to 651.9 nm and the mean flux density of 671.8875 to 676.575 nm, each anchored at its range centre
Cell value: 0.130 nm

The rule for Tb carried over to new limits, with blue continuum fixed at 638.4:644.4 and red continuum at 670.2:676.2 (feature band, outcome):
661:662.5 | -0.03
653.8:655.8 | -0.23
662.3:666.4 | -0.01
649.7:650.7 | -0.04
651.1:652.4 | 0.04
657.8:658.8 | -0.44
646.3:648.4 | -0.04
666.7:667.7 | 0.06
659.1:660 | -0.02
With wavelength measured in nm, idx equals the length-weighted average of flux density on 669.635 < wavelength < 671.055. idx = 6.71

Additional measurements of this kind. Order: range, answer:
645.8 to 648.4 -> 6.96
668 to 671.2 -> 6.73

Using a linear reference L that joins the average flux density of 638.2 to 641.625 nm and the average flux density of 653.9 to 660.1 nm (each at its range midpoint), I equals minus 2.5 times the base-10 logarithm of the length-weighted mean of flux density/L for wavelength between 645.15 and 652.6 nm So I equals 0.156 mag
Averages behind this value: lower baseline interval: 6.86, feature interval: 6.87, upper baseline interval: 8.91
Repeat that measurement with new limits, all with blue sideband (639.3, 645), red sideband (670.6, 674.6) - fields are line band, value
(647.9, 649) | 0.005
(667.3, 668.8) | 0.071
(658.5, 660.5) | -0.132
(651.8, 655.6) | -0.064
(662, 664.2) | 0.034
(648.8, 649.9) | 0.021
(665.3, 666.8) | -0.016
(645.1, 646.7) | 0.018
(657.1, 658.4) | -0.175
